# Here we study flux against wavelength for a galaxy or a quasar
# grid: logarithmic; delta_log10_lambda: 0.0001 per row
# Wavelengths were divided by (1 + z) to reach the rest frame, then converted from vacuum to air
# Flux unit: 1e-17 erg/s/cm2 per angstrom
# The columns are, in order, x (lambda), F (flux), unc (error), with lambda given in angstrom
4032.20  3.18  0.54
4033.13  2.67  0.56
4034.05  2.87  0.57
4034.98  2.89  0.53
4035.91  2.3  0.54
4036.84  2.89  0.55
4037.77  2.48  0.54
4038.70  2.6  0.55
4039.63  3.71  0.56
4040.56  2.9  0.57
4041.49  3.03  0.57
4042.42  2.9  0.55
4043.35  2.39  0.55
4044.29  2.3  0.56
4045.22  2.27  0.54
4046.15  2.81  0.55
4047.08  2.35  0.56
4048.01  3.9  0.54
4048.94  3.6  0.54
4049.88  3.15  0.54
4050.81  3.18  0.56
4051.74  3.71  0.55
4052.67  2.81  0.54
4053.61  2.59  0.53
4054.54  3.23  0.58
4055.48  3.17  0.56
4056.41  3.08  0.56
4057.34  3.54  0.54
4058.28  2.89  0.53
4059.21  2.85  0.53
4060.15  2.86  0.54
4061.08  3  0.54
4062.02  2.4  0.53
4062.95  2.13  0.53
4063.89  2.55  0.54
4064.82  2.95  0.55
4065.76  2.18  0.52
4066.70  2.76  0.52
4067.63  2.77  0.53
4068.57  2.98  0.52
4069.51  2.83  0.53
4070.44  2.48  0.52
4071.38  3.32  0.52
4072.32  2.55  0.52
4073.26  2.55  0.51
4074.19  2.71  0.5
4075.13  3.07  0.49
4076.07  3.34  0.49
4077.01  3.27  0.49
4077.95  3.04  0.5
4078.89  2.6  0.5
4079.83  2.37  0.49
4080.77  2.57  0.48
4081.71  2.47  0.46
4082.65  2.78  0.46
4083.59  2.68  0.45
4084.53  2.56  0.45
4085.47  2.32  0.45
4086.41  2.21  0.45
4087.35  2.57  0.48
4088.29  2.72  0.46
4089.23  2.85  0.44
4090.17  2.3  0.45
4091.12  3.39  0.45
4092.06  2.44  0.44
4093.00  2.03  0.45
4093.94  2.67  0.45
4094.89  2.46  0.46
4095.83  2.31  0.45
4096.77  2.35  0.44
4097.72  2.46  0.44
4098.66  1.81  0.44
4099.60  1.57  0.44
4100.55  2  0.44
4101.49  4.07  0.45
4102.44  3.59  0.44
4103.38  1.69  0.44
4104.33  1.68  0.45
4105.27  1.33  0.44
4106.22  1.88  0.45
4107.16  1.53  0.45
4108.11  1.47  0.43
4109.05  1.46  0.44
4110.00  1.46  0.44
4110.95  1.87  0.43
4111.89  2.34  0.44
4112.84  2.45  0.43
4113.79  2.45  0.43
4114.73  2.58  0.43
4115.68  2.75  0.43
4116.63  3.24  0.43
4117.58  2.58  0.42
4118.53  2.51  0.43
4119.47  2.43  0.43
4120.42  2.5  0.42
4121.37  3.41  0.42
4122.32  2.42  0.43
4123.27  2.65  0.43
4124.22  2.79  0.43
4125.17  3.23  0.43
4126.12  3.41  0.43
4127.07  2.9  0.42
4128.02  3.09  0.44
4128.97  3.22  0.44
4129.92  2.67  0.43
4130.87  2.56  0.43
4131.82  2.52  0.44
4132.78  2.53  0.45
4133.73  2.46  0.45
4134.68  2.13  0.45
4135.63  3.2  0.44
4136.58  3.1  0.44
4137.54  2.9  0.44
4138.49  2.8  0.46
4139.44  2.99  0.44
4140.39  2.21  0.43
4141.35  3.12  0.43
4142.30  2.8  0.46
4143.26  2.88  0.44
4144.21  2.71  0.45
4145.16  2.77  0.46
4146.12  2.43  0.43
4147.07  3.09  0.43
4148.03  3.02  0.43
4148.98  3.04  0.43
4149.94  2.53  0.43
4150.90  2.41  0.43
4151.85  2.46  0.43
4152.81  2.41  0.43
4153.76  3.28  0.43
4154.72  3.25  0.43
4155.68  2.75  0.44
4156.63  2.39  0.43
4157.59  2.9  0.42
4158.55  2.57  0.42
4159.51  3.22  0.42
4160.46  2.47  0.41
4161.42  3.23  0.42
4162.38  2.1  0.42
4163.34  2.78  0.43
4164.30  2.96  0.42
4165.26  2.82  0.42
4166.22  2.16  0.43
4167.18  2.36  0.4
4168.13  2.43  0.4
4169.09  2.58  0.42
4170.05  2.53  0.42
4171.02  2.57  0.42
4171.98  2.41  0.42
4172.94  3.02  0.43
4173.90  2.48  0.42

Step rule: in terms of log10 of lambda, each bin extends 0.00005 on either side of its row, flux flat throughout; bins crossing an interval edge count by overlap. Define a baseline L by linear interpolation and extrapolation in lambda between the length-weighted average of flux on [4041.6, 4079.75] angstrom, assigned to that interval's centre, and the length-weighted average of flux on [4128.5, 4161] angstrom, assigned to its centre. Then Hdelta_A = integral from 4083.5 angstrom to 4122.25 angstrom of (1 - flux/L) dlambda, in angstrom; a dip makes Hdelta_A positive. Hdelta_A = 6.2 angstrom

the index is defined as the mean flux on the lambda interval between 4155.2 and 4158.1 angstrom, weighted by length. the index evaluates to 2.68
